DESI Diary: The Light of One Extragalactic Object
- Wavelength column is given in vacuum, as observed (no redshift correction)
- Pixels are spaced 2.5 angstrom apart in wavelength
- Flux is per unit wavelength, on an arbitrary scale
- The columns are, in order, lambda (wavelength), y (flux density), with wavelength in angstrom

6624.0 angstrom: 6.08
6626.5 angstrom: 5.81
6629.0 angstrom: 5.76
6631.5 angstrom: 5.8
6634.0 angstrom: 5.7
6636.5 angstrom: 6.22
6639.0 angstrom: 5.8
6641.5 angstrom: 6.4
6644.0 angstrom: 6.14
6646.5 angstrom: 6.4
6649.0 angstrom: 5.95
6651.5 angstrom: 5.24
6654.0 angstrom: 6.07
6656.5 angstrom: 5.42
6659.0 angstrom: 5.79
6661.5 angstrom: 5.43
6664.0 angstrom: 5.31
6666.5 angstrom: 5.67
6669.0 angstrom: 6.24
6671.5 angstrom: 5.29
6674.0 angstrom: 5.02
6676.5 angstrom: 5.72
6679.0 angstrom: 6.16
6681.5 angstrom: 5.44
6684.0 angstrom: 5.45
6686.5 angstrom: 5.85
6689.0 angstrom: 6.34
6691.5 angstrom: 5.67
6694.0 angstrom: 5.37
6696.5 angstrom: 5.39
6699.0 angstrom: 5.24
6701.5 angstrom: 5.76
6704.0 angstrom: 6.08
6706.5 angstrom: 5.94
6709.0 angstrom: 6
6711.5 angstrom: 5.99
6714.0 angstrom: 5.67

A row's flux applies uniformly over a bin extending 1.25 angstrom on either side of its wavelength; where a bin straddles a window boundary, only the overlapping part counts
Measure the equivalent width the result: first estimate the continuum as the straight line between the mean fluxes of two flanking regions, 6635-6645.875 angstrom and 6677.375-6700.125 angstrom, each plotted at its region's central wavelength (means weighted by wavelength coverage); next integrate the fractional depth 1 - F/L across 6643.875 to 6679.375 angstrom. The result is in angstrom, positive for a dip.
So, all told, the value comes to 1.40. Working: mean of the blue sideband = 6.14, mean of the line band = 5.7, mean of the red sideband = 5.66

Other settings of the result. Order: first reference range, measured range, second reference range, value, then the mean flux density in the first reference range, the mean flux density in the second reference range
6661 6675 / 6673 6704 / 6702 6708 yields 0.67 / 5.51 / 5.98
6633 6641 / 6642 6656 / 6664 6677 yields -0.33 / 5.96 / 5.55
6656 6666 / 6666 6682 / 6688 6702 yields -0.32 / 5.51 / 5.61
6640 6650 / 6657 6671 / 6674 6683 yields 0.59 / 6.22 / 5.66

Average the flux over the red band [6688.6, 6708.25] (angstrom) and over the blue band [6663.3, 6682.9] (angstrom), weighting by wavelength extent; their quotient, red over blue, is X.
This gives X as 1.02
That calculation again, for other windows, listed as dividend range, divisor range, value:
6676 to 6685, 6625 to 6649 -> 0.95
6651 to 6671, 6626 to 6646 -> 0.95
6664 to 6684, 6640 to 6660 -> 0.95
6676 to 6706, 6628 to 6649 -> 0.95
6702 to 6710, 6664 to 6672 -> 1.05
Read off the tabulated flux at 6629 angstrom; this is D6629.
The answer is 5.76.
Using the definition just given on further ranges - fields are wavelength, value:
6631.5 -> 5.8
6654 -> 6.07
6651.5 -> 5.24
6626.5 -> 5.81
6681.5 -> 5.44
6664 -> 5.31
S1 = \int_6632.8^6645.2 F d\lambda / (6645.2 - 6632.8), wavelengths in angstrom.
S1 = 6.05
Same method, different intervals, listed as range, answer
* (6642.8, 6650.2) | 6.16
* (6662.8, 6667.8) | 5.5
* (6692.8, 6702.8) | 5.44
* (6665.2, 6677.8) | 5.59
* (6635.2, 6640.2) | 6.01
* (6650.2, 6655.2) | 5.65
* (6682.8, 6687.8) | 5.66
